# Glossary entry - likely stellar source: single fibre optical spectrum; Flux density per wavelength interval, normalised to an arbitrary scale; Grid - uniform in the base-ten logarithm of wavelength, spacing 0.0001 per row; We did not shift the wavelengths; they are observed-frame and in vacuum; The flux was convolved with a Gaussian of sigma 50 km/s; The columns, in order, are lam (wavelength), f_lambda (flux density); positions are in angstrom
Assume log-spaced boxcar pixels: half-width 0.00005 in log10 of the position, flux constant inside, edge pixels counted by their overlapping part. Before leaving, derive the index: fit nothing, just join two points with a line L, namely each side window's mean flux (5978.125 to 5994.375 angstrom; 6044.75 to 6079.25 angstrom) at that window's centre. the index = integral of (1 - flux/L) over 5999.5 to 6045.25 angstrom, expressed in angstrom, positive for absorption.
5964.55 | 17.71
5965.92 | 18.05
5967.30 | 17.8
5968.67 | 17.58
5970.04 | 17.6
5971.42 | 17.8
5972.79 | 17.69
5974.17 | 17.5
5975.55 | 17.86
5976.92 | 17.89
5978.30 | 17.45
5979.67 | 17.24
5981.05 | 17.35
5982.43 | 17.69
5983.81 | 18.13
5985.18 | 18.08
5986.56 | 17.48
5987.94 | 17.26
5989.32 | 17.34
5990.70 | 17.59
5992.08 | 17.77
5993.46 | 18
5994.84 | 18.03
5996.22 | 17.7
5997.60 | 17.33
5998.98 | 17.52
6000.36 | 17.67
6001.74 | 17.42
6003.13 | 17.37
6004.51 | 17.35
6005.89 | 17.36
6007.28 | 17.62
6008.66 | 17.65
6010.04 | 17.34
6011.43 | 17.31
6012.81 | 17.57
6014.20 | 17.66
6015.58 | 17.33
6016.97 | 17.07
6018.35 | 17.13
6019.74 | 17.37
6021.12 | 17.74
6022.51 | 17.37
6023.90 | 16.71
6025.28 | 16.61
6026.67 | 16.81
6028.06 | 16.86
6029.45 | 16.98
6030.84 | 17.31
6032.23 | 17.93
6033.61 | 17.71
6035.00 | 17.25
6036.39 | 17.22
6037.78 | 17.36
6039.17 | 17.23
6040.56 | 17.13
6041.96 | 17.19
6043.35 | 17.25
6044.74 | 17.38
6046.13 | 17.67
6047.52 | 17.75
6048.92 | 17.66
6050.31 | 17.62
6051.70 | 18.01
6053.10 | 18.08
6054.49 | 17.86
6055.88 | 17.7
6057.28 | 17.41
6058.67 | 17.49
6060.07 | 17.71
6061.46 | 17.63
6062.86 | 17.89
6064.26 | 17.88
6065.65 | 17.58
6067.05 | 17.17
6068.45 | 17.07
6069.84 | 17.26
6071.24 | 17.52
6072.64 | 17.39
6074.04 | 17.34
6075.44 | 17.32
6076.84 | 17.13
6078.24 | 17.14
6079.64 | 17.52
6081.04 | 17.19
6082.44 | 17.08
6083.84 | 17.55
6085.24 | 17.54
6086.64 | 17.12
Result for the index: 0.72 angstrom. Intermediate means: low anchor 17.6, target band 17.3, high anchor 17.5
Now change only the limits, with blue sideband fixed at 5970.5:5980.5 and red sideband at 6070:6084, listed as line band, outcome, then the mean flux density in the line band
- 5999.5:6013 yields 0.0 angstrom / 17.5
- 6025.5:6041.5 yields 0.2 angstrom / 17.2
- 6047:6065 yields -0.4 angstrom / 17.7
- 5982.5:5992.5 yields 0.0 angstrom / 17.7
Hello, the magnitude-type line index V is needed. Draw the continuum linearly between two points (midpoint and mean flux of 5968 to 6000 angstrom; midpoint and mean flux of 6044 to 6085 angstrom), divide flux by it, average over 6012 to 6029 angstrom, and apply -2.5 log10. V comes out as 0.03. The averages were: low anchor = 17.6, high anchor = 17.5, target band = 17.2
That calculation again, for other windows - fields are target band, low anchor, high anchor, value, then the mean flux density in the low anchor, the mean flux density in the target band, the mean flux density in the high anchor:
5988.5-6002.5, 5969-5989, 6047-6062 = 0.002 mag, 17.6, 17.6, 17.7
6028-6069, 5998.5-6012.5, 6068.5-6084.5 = -0.009 mag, 17.5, 17.5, 17.3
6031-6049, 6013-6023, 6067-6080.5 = -0.005 mag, 17.4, 17.4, 17.3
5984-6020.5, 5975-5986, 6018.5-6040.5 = -0.001 mag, 17.7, 17.5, 17.2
